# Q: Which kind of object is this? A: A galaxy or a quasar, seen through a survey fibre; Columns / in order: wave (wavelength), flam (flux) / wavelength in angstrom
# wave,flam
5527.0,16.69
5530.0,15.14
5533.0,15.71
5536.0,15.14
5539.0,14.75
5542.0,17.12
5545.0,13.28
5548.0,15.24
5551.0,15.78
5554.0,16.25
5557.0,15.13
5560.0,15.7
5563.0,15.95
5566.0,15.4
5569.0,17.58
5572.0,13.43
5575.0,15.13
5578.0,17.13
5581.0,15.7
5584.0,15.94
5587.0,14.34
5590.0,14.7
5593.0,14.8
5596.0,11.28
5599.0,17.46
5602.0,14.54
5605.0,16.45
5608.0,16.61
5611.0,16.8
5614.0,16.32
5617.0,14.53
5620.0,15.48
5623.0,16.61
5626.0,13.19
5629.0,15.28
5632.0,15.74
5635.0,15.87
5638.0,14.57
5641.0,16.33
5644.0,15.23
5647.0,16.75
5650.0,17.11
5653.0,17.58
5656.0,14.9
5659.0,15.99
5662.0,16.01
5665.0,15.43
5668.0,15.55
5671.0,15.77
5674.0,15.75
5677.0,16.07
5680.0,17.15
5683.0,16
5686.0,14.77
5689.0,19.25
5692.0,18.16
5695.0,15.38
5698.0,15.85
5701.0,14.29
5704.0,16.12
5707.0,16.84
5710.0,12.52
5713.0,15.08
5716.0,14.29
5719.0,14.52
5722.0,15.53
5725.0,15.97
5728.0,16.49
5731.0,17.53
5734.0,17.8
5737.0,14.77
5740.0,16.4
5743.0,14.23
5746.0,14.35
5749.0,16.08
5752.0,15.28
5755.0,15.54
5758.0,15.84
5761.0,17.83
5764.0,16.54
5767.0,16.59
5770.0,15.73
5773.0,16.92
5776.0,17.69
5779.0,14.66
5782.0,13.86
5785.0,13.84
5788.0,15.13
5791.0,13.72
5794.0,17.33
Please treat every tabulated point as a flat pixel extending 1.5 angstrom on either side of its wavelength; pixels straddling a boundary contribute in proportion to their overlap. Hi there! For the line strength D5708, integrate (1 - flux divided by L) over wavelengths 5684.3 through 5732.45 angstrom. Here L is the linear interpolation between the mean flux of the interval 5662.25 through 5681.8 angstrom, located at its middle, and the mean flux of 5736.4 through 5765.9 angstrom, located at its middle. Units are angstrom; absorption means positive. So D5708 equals 0.2 angstrom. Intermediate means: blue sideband 16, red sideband 15.7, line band 15.8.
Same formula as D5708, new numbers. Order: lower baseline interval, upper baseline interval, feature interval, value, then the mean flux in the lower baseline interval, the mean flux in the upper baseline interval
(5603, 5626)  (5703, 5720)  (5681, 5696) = -1.6 angstrom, 15.9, 14.9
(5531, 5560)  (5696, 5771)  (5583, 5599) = 1.0 angstrom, 15.4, 15.7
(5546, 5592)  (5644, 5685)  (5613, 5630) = 0.7 angstrom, 15.5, 16.1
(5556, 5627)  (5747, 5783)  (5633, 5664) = -0.7 angstrom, 15.4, 16.1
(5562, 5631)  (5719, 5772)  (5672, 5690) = -0.7 angstrom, 15.4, 16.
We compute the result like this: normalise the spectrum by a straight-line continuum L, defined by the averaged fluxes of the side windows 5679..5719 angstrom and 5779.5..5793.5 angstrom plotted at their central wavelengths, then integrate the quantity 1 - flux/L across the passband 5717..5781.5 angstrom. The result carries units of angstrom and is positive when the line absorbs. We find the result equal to -4.3 angstrom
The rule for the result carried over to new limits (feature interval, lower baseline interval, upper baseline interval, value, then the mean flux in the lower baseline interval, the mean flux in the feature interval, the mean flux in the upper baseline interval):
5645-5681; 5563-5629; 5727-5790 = -1.3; 15.4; 16.1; 15.8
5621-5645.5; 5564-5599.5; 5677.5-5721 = 0.1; 15.2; 15.4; 15.7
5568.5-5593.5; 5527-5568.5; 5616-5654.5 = 0.4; 15.5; 15.4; 15.7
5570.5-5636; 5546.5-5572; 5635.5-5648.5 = 1.7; 15.7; 15.3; 15.7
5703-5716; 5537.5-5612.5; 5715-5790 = 0.5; 15.5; 15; 15.7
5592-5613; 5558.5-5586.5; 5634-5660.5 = 0.5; 15.7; 15.5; 16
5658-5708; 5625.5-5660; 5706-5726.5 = -2.7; 15.8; 16.1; 14.9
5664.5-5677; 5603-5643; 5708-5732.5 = -0.2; 15.7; 15.7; 15.3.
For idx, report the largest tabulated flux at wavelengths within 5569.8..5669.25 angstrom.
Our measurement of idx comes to 17.58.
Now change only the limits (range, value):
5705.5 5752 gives 17.8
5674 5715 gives 19.25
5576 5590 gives 17.13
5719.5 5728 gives 16.49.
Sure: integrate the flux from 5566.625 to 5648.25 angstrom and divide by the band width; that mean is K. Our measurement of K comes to 15.5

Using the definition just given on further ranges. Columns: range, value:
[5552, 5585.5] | 15.8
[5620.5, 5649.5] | 15.6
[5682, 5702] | 16.3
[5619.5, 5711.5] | 15.9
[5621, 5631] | 15.1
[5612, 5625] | 15.7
